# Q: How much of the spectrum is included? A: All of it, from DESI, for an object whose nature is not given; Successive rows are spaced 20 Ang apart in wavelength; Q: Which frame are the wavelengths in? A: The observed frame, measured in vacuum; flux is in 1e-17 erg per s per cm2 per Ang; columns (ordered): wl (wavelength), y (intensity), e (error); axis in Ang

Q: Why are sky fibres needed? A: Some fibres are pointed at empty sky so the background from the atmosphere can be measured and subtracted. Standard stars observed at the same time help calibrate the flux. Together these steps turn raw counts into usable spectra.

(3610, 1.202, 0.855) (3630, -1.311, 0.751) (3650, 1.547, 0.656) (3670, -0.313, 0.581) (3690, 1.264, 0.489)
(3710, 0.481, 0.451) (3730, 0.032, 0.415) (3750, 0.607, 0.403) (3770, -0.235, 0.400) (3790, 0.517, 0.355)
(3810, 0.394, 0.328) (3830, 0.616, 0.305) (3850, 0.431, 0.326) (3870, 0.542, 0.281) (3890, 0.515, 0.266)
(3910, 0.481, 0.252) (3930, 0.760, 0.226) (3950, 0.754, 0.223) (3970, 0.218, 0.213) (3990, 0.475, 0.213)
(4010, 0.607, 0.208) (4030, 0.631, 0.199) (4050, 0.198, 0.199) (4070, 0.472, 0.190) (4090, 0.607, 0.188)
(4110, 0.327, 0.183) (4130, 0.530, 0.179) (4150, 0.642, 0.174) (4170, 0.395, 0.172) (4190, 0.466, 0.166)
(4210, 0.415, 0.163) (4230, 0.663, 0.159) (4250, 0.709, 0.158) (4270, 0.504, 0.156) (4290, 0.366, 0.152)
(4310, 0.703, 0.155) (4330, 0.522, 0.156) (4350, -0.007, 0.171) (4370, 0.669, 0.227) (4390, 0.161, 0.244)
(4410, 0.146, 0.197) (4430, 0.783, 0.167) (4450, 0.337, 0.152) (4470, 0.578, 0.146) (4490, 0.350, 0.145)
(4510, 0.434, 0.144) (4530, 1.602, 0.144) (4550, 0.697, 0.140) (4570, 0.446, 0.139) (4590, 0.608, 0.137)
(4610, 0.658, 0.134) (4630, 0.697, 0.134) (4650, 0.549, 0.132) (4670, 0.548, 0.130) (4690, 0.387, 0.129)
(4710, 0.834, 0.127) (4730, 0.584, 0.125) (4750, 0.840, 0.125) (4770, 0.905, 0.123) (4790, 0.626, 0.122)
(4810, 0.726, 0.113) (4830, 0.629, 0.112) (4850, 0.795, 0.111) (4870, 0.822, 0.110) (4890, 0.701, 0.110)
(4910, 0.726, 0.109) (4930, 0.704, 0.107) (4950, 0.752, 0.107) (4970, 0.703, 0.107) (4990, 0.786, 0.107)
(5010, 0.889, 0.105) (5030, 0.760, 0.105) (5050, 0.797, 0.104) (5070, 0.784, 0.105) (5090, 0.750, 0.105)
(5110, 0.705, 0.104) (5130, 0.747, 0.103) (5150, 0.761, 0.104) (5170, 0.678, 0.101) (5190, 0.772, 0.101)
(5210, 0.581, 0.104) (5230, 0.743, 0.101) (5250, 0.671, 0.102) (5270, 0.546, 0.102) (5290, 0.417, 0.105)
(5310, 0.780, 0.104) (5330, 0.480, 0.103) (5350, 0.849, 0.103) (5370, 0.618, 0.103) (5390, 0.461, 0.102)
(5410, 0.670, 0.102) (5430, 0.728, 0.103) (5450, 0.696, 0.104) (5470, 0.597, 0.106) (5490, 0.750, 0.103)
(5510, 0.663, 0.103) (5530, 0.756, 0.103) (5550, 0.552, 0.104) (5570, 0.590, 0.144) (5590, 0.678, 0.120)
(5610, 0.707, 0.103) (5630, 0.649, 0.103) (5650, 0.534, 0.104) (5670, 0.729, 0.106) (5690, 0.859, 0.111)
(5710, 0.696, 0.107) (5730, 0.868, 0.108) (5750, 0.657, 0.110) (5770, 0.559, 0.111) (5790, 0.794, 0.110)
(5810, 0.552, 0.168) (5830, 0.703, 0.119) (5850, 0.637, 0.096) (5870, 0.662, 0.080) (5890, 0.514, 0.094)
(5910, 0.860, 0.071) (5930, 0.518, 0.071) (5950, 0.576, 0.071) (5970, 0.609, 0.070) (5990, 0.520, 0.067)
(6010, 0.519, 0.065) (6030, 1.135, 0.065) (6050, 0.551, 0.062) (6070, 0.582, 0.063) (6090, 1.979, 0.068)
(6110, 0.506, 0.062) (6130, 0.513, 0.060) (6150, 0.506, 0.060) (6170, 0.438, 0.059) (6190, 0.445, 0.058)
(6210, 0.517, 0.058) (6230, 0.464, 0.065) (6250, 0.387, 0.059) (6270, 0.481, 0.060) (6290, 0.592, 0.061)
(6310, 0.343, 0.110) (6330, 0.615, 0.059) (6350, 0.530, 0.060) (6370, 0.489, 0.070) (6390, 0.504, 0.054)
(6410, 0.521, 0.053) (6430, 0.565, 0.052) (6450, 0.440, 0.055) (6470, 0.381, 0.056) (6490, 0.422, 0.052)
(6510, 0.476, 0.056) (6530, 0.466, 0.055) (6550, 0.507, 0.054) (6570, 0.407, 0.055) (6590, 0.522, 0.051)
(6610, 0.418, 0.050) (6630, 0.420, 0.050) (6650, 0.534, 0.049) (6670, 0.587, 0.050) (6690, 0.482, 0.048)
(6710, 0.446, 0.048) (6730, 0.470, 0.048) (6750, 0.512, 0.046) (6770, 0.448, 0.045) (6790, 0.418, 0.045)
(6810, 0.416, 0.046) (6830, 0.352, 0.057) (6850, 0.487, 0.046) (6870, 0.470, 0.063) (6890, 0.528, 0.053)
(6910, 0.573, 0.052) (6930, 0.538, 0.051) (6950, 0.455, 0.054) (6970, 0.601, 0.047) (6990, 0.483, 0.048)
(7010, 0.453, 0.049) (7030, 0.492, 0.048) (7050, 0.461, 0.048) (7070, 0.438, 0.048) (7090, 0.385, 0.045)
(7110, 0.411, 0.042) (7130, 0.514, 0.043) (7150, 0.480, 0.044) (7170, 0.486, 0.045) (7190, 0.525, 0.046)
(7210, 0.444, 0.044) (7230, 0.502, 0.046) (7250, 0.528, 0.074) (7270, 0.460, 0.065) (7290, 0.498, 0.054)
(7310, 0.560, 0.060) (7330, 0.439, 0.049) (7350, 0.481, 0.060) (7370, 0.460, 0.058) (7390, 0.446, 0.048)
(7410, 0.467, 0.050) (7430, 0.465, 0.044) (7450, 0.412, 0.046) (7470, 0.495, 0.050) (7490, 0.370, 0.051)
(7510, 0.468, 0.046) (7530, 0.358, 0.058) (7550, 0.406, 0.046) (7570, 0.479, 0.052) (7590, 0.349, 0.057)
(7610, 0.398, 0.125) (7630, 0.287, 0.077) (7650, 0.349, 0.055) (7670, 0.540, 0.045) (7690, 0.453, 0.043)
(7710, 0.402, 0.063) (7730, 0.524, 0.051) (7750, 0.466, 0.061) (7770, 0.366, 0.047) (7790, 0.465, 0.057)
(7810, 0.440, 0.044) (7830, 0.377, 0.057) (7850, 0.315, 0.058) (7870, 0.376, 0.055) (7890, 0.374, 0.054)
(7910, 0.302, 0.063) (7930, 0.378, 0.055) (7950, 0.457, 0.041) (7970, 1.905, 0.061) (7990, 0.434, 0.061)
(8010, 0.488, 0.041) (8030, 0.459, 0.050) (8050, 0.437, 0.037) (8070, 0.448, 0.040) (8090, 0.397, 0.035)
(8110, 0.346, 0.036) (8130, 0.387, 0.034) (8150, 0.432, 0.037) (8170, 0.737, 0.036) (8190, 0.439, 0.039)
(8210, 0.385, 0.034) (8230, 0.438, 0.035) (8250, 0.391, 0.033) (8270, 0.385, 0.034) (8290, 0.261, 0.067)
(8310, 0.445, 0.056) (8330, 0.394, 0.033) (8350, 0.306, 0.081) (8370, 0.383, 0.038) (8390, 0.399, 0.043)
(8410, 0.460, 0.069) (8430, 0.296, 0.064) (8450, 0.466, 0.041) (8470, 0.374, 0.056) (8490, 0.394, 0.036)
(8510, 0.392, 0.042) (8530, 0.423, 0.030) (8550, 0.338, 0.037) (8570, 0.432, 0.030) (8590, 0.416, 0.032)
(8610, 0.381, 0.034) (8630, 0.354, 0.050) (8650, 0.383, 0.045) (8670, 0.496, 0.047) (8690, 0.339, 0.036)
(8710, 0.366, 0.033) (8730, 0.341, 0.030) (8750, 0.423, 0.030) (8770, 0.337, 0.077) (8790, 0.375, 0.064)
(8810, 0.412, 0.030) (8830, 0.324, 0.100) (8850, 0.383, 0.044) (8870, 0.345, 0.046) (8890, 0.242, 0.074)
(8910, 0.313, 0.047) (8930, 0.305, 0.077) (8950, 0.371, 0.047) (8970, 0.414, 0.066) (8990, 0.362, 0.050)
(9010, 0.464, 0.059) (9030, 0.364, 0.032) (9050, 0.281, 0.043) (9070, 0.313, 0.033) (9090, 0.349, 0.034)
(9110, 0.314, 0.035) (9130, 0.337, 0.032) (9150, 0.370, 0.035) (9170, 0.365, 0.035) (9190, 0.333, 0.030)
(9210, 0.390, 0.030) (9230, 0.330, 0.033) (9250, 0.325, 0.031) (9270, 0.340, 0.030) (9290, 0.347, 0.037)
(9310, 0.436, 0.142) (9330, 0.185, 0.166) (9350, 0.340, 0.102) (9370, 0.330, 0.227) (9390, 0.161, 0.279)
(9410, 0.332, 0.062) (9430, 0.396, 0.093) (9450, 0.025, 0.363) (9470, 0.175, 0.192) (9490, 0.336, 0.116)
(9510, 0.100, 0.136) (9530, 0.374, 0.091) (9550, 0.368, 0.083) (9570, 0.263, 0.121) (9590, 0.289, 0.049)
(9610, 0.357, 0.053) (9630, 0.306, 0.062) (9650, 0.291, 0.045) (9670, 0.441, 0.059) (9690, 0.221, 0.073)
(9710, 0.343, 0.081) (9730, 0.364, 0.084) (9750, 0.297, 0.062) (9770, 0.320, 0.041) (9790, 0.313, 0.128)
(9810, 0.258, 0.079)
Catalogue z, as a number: 0.21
